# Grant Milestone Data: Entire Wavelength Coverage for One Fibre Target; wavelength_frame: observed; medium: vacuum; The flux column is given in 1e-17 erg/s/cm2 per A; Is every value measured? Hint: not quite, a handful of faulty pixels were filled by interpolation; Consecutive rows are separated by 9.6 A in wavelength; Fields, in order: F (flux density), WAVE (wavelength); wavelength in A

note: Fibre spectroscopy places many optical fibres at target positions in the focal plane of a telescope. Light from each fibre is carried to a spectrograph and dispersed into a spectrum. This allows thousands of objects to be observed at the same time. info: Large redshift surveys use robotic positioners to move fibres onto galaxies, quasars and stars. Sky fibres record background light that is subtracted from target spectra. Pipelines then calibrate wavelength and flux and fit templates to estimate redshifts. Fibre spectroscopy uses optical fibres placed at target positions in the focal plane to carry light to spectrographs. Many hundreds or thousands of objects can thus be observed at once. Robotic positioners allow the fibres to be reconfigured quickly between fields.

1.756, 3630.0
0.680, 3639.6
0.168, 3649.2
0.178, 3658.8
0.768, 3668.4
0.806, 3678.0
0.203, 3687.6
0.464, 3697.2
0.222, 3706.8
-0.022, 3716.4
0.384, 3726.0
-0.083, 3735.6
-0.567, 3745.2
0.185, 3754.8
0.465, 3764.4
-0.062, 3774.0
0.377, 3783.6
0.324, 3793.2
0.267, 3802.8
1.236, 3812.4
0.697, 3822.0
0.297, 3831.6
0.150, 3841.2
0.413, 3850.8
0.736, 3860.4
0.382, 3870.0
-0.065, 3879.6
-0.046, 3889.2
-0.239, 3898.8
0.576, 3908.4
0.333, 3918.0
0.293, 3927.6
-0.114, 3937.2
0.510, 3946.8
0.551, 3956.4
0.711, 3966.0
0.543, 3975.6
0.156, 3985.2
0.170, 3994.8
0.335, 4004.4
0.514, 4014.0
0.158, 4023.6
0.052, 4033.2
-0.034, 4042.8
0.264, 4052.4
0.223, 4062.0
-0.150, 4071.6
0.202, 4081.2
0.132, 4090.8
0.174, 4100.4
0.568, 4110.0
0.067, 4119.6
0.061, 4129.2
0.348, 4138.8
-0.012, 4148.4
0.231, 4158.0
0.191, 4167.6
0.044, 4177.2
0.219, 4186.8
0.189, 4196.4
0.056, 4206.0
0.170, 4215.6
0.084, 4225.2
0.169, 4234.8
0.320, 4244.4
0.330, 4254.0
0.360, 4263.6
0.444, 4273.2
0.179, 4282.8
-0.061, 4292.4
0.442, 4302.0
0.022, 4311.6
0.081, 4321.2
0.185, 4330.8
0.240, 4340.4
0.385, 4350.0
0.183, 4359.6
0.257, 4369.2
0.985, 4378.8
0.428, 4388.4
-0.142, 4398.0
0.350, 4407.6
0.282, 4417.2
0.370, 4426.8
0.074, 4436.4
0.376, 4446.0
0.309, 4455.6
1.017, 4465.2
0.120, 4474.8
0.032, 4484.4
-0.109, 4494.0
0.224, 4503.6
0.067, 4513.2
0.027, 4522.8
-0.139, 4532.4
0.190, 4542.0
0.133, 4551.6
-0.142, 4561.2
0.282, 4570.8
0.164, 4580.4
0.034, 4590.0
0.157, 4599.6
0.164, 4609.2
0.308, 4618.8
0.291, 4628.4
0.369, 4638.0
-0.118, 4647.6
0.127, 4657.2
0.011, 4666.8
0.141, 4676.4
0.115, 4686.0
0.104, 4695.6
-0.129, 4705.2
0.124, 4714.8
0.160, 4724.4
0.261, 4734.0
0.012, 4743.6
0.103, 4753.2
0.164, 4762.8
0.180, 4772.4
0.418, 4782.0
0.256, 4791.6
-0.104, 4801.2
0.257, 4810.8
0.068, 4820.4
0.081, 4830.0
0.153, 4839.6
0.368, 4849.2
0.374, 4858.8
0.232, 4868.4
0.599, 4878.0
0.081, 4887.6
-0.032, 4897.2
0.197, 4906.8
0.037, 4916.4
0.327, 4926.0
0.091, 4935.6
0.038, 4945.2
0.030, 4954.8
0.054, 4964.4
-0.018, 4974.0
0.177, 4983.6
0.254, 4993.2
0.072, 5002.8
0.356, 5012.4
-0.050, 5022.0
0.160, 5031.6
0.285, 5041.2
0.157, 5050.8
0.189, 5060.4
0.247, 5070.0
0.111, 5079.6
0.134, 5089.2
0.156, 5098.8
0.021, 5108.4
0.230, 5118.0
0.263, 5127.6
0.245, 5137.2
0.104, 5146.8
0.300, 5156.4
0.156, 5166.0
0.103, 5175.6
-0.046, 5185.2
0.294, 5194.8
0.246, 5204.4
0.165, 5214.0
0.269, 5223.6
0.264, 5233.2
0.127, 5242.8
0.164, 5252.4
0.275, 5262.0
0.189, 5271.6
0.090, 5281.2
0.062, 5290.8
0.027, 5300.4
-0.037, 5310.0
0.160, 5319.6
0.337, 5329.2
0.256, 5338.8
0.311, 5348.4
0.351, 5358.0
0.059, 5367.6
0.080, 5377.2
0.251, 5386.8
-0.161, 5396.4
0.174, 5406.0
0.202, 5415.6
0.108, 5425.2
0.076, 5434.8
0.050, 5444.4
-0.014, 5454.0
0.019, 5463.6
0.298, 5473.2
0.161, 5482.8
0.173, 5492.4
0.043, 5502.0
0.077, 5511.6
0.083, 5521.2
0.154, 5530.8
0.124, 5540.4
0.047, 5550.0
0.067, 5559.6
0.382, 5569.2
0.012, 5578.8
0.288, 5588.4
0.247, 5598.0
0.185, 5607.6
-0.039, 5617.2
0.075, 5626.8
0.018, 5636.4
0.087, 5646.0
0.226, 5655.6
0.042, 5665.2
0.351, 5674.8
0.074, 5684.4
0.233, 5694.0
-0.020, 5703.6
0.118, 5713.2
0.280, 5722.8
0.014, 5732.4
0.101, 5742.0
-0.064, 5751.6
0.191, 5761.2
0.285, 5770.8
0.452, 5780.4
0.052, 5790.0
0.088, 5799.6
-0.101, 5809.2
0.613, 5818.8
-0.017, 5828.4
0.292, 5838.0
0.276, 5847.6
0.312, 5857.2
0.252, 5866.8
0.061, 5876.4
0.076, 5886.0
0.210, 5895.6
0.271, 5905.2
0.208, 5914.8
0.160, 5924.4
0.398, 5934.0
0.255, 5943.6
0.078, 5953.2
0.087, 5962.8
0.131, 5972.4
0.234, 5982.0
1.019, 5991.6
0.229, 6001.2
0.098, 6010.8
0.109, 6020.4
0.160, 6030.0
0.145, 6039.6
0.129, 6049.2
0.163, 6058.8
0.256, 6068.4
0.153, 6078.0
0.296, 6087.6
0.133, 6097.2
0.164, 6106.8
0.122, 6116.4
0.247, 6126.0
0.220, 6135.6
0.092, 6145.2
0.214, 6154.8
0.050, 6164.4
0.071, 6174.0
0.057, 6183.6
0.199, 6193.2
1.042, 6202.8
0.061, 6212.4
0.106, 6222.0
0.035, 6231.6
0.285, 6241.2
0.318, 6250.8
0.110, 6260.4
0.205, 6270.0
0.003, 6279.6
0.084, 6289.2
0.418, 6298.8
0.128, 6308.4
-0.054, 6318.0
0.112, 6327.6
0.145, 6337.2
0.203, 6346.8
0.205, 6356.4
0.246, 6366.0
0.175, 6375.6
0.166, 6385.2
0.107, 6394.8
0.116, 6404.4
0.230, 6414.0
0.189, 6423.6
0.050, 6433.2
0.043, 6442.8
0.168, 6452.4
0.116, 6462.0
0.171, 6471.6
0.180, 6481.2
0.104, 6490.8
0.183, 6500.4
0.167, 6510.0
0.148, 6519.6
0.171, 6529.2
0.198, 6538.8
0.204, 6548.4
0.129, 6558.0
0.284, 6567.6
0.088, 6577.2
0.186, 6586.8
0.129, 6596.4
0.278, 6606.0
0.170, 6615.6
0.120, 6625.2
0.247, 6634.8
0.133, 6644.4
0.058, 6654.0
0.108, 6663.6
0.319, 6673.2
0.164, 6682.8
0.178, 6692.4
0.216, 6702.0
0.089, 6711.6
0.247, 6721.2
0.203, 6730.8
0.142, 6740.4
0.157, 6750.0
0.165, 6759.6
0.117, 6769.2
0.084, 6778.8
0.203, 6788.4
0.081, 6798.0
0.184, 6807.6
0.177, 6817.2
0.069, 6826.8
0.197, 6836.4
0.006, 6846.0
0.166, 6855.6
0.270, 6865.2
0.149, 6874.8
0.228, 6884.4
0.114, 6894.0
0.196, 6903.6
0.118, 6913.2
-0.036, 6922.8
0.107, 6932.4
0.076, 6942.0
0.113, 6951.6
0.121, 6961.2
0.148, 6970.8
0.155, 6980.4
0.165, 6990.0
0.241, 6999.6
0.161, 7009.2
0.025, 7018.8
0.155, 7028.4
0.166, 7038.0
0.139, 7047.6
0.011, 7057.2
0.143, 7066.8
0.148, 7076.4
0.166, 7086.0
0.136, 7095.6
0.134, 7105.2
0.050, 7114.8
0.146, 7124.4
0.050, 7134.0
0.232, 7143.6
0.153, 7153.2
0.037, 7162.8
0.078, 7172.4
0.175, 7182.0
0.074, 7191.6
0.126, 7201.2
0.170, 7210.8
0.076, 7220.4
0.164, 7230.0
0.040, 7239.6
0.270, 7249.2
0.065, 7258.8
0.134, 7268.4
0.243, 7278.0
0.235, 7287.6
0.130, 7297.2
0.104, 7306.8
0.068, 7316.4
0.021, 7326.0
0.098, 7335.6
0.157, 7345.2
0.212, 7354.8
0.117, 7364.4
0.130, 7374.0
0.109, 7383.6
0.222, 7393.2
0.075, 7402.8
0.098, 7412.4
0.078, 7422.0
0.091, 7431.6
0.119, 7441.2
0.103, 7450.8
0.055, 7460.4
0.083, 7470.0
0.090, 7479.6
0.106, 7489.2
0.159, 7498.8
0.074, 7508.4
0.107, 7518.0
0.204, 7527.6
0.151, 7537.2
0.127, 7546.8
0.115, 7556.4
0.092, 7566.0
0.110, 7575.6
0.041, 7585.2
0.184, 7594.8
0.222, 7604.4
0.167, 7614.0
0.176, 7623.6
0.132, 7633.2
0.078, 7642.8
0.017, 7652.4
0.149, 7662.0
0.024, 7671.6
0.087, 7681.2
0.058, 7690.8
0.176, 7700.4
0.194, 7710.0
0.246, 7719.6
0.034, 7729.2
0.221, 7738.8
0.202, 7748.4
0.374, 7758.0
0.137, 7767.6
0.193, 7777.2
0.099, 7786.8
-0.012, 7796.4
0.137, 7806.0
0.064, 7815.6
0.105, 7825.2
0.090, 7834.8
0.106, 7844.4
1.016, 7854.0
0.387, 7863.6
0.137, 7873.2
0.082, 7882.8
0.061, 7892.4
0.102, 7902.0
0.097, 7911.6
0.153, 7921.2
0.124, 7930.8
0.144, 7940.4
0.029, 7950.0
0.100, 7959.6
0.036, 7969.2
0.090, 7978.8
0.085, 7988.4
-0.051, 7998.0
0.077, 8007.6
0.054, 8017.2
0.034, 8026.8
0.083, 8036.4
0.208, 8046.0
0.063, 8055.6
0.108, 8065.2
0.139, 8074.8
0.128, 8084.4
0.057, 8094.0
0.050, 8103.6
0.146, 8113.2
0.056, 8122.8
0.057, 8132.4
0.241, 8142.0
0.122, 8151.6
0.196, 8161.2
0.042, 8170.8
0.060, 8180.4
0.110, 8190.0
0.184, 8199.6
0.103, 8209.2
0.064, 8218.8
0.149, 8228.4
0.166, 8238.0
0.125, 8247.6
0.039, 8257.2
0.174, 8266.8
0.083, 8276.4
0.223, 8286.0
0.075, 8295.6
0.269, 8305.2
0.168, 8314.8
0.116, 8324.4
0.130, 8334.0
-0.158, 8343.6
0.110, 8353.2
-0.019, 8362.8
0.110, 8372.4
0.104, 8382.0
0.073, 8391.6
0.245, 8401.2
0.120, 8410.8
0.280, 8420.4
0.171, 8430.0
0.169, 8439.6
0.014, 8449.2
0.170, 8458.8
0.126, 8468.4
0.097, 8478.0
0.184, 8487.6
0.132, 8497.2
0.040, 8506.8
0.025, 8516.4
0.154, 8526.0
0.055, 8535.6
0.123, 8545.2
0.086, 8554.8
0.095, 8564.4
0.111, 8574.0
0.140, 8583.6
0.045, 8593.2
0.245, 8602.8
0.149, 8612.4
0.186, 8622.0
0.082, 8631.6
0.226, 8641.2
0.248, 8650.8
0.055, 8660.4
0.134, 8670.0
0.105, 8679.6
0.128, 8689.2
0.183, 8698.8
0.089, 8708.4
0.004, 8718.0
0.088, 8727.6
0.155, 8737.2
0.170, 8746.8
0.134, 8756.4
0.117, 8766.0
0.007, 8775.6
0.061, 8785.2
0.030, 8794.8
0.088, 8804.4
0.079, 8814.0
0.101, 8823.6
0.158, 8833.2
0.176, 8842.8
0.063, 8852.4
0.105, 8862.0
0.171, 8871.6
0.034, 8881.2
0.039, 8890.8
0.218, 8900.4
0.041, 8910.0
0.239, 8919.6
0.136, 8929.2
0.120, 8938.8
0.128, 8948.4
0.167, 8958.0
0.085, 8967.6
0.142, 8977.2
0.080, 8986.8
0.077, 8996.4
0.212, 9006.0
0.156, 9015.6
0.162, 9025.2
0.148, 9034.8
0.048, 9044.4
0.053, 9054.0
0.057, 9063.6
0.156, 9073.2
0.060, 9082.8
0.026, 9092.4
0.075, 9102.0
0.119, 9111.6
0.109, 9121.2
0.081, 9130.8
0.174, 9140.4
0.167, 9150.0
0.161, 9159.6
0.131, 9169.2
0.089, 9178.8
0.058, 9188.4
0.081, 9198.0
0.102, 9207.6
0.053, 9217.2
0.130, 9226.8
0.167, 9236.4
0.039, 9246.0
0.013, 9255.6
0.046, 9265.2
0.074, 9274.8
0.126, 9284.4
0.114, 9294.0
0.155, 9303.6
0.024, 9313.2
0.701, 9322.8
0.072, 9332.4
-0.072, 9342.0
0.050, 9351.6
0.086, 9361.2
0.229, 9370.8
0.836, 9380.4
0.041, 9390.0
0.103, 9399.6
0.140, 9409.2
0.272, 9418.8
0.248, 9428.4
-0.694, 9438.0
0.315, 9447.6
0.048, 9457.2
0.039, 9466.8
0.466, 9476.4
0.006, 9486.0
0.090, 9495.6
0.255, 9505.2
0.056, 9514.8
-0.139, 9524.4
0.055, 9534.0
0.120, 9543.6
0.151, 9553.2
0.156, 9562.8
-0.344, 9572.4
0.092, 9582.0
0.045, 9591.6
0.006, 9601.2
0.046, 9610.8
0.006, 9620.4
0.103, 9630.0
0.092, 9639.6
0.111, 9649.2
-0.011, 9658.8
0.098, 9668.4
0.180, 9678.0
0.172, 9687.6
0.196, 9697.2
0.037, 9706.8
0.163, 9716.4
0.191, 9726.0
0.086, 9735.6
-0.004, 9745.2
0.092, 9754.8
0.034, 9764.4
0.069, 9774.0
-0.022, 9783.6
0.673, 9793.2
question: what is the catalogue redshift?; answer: 0.20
